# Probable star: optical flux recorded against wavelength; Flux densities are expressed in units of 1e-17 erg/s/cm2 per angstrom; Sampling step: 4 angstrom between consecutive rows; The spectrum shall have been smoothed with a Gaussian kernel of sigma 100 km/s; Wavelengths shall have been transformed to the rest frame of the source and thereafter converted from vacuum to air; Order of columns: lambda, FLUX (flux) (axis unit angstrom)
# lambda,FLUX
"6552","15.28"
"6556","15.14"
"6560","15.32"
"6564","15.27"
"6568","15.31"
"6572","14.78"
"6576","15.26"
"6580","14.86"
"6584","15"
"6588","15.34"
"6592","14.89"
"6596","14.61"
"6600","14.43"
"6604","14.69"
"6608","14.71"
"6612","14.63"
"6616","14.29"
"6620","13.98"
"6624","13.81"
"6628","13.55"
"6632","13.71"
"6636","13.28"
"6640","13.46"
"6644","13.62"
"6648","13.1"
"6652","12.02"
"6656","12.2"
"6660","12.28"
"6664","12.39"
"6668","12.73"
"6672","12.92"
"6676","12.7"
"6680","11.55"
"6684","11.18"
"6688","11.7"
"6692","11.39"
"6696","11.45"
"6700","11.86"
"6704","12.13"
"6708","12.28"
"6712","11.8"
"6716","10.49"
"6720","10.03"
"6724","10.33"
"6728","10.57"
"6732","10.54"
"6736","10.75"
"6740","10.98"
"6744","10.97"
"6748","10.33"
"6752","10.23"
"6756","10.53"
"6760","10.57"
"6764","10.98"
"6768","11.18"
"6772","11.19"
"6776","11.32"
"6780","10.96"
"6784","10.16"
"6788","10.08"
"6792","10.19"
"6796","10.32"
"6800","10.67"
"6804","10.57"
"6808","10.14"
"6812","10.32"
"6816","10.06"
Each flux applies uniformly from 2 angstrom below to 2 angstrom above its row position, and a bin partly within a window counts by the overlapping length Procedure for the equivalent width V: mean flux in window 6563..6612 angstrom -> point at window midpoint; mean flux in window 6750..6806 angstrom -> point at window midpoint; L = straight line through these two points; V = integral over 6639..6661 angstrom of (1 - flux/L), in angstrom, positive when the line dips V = 1.21 angstrom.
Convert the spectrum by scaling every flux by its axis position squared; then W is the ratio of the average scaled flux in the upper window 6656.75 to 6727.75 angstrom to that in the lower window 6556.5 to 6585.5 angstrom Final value 0.80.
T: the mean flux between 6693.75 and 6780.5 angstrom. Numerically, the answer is 11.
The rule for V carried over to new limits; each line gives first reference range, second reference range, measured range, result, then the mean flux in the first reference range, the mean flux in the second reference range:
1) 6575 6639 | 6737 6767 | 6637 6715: 2.4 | 14.4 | 10.7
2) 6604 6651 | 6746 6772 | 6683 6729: 2.6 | 13.8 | 10.7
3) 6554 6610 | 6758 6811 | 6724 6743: 1.7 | 15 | 10.6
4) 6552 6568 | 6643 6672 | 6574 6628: -1.8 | 15.3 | 12.6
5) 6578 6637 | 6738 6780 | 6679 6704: 1.7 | 14.4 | 10.8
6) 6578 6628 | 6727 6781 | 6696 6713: 0.1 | 14.6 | 10.8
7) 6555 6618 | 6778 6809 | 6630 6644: 0.3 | 14.9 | 10.4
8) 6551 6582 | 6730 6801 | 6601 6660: 0.4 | 15.1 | 10.7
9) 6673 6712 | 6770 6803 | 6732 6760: 1.3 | 11.8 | 10.6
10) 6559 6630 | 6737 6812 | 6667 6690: 1.3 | 14.7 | 10.6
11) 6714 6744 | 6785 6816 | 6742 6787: -1.4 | 10.6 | 10.3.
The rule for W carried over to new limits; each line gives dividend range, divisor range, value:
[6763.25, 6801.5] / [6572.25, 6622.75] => 0.77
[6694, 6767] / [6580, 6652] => 0.80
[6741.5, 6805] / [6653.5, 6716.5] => 0.91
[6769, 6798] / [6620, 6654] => 0.83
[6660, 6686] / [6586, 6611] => 0.85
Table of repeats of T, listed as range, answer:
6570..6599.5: 14.9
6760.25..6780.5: 11.1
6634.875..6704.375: 12.3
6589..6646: 14.1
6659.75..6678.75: 12.6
